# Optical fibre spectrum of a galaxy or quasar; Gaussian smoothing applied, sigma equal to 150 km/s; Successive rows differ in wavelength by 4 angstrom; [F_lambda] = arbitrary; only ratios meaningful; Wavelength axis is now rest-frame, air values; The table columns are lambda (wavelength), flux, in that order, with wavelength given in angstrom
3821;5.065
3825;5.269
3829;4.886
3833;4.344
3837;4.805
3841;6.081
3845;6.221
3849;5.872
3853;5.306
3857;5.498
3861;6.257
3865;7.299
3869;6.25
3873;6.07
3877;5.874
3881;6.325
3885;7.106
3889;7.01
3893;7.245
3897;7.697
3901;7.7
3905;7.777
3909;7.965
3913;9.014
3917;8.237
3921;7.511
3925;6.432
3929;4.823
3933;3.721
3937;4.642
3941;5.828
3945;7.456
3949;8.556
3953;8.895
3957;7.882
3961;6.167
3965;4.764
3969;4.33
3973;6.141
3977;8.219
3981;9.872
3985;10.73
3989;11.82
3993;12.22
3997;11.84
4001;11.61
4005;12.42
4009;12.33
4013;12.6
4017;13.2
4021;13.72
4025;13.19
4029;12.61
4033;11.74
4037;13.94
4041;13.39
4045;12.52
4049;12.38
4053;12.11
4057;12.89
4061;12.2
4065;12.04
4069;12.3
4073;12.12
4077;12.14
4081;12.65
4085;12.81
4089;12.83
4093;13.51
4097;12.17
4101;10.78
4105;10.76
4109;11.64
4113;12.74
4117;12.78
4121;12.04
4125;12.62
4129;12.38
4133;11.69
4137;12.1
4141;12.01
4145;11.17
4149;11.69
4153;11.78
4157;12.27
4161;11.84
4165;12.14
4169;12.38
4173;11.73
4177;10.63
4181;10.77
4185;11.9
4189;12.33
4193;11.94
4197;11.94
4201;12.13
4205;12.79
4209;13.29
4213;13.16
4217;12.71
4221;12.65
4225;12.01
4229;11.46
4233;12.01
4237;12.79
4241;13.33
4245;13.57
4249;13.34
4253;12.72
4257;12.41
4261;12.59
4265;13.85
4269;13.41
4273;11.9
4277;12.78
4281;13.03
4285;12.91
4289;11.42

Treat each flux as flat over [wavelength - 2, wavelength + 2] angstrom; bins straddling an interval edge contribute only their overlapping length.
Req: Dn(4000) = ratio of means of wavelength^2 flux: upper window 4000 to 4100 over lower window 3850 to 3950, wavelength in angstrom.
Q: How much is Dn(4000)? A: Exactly 2.0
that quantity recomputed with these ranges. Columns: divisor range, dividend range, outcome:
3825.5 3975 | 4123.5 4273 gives 2.22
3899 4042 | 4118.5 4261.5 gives 1.47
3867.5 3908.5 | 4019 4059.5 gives 1.99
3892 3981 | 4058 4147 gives 1.91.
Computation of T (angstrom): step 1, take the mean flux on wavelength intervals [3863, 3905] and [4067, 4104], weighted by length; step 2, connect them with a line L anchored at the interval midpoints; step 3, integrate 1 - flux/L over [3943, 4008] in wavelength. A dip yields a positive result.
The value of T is 3.1 angstrom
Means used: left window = 6.9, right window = 12.3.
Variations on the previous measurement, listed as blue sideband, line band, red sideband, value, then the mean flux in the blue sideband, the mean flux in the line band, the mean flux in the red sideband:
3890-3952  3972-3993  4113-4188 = -3.6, 7.01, 9.78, 11.9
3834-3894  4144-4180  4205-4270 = -0.8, 6.17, 11.7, 12.8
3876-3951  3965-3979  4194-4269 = 3.4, 6.9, 6.02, 12.7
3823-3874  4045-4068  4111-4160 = -4.5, 5.7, 12.3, 12.1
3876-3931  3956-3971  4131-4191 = 4.7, 7.22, 5.65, 11.8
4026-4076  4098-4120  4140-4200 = 0.7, 12.5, 11.8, 11.8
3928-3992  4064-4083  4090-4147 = -2.8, 7.23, 12.3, 12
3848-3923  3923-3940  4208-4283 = 6.0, 6.96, 4.96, 12.8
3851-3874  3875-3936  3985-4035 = 7.1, 6.12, 6.92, 12.4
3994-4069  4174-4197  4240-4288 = 2.3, 12.6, 11.6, 12.9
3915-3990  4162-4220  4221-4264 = -2.3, 7.1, 12.1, 12.7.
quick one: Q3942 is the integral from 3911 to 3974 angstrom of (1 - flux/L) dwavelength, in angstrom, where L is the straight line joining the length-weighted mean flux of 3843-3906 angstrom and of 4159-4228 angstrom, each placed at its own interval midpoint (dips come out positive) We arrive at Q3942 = 9.7 angstrom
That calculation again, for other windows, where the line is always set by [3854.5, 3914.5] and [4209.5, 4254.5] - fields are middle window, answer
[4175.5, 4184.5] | 0.7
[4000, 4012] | -4.3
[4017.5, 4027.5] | -4.5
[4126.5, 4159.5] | -1.9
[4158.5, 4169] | -0.4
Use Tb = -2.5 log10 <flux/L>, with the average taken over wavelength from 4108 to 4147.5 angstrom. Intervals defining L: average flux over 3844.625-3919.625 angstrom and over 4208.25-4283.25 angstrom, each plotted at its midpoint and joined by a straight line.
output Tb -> -0.119 mag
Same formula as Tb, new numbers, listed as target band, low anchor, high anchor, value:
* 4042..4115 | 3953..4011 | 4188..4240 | -0.16 mag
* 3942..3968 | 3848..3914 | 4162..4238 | 0.13 mag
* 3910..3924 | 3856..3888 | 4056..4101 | -0.06 mag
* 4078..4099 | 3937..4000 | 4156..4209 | -0.23 mag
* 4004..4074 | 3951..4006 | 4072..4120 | -0.19 mag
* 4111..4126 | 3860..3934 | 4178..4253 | -0.17 mag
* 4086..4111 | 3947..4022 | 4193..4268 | -0.08 mag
